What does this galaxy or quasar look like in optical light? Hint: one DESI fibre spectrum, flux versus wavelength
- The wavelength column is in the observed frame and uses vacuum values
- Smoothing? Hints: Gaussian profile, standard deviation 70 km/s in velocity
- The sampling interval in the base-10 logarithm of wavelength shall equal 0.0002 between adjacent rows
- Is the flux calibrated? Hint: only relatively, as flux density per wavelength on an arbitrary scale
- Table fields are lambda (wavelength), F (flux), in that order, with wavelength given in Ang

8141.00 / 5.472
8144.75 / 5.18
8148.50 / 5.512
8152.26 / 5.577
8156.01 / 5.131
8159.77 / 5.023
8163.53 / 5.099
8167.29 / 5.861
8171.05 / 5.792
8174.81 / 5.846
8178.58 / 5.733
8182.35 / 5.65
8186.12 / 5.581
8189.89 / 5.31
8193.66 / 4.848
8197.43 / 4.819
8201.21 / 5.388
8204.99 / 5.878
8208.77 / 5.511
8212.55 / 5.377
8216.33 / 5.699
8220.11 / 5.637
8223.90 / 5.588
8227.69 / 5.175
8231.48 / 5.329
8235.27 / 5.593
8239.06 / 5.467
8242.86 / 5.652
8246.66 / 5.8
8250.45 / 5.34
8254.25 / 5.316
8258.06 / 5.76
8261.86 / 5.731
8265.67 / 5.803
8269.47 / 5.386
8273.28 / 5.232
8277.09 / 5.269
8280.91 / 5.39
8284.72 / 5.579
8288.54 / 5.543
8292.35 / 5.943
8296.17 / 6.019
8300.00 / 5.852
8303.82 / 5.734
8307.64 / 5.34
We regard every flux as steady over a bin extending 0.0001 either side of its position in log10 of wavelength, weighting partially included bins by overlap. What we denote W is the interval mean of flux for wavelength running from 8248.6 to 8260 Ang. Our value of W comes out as 5.47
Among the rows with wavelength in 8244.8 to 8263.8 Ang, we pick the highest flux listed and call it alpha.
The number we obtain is 5.8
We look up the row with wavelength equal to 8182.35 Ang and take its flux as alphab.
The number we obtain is 5.65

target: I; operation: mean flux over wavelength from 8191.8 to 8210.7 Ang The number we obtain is 5.29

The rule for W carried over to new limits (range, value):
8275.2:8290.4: 5.44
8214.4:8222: 5.67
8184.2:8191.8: 5.45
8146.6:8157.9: 5.4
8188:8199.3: 5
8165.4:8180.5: 5.81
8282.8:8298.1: 5.77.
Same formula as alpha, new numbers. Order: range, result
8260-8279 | 5.803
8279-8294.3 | 5.943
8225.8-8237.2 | 5.593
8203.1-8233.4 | 5.878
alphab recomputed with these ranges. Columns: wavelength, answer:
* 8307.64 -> 5.34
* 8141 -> 5.472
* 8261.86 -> 5.731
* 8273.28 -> 5.232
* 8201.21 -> 5.388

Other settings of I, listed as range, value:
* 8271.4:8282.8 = 5.29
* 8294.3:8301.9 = 5.93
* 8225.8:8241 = 5.39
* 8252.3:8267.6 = 5.65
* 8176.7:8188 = 5.65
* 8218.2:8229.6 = 5.47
